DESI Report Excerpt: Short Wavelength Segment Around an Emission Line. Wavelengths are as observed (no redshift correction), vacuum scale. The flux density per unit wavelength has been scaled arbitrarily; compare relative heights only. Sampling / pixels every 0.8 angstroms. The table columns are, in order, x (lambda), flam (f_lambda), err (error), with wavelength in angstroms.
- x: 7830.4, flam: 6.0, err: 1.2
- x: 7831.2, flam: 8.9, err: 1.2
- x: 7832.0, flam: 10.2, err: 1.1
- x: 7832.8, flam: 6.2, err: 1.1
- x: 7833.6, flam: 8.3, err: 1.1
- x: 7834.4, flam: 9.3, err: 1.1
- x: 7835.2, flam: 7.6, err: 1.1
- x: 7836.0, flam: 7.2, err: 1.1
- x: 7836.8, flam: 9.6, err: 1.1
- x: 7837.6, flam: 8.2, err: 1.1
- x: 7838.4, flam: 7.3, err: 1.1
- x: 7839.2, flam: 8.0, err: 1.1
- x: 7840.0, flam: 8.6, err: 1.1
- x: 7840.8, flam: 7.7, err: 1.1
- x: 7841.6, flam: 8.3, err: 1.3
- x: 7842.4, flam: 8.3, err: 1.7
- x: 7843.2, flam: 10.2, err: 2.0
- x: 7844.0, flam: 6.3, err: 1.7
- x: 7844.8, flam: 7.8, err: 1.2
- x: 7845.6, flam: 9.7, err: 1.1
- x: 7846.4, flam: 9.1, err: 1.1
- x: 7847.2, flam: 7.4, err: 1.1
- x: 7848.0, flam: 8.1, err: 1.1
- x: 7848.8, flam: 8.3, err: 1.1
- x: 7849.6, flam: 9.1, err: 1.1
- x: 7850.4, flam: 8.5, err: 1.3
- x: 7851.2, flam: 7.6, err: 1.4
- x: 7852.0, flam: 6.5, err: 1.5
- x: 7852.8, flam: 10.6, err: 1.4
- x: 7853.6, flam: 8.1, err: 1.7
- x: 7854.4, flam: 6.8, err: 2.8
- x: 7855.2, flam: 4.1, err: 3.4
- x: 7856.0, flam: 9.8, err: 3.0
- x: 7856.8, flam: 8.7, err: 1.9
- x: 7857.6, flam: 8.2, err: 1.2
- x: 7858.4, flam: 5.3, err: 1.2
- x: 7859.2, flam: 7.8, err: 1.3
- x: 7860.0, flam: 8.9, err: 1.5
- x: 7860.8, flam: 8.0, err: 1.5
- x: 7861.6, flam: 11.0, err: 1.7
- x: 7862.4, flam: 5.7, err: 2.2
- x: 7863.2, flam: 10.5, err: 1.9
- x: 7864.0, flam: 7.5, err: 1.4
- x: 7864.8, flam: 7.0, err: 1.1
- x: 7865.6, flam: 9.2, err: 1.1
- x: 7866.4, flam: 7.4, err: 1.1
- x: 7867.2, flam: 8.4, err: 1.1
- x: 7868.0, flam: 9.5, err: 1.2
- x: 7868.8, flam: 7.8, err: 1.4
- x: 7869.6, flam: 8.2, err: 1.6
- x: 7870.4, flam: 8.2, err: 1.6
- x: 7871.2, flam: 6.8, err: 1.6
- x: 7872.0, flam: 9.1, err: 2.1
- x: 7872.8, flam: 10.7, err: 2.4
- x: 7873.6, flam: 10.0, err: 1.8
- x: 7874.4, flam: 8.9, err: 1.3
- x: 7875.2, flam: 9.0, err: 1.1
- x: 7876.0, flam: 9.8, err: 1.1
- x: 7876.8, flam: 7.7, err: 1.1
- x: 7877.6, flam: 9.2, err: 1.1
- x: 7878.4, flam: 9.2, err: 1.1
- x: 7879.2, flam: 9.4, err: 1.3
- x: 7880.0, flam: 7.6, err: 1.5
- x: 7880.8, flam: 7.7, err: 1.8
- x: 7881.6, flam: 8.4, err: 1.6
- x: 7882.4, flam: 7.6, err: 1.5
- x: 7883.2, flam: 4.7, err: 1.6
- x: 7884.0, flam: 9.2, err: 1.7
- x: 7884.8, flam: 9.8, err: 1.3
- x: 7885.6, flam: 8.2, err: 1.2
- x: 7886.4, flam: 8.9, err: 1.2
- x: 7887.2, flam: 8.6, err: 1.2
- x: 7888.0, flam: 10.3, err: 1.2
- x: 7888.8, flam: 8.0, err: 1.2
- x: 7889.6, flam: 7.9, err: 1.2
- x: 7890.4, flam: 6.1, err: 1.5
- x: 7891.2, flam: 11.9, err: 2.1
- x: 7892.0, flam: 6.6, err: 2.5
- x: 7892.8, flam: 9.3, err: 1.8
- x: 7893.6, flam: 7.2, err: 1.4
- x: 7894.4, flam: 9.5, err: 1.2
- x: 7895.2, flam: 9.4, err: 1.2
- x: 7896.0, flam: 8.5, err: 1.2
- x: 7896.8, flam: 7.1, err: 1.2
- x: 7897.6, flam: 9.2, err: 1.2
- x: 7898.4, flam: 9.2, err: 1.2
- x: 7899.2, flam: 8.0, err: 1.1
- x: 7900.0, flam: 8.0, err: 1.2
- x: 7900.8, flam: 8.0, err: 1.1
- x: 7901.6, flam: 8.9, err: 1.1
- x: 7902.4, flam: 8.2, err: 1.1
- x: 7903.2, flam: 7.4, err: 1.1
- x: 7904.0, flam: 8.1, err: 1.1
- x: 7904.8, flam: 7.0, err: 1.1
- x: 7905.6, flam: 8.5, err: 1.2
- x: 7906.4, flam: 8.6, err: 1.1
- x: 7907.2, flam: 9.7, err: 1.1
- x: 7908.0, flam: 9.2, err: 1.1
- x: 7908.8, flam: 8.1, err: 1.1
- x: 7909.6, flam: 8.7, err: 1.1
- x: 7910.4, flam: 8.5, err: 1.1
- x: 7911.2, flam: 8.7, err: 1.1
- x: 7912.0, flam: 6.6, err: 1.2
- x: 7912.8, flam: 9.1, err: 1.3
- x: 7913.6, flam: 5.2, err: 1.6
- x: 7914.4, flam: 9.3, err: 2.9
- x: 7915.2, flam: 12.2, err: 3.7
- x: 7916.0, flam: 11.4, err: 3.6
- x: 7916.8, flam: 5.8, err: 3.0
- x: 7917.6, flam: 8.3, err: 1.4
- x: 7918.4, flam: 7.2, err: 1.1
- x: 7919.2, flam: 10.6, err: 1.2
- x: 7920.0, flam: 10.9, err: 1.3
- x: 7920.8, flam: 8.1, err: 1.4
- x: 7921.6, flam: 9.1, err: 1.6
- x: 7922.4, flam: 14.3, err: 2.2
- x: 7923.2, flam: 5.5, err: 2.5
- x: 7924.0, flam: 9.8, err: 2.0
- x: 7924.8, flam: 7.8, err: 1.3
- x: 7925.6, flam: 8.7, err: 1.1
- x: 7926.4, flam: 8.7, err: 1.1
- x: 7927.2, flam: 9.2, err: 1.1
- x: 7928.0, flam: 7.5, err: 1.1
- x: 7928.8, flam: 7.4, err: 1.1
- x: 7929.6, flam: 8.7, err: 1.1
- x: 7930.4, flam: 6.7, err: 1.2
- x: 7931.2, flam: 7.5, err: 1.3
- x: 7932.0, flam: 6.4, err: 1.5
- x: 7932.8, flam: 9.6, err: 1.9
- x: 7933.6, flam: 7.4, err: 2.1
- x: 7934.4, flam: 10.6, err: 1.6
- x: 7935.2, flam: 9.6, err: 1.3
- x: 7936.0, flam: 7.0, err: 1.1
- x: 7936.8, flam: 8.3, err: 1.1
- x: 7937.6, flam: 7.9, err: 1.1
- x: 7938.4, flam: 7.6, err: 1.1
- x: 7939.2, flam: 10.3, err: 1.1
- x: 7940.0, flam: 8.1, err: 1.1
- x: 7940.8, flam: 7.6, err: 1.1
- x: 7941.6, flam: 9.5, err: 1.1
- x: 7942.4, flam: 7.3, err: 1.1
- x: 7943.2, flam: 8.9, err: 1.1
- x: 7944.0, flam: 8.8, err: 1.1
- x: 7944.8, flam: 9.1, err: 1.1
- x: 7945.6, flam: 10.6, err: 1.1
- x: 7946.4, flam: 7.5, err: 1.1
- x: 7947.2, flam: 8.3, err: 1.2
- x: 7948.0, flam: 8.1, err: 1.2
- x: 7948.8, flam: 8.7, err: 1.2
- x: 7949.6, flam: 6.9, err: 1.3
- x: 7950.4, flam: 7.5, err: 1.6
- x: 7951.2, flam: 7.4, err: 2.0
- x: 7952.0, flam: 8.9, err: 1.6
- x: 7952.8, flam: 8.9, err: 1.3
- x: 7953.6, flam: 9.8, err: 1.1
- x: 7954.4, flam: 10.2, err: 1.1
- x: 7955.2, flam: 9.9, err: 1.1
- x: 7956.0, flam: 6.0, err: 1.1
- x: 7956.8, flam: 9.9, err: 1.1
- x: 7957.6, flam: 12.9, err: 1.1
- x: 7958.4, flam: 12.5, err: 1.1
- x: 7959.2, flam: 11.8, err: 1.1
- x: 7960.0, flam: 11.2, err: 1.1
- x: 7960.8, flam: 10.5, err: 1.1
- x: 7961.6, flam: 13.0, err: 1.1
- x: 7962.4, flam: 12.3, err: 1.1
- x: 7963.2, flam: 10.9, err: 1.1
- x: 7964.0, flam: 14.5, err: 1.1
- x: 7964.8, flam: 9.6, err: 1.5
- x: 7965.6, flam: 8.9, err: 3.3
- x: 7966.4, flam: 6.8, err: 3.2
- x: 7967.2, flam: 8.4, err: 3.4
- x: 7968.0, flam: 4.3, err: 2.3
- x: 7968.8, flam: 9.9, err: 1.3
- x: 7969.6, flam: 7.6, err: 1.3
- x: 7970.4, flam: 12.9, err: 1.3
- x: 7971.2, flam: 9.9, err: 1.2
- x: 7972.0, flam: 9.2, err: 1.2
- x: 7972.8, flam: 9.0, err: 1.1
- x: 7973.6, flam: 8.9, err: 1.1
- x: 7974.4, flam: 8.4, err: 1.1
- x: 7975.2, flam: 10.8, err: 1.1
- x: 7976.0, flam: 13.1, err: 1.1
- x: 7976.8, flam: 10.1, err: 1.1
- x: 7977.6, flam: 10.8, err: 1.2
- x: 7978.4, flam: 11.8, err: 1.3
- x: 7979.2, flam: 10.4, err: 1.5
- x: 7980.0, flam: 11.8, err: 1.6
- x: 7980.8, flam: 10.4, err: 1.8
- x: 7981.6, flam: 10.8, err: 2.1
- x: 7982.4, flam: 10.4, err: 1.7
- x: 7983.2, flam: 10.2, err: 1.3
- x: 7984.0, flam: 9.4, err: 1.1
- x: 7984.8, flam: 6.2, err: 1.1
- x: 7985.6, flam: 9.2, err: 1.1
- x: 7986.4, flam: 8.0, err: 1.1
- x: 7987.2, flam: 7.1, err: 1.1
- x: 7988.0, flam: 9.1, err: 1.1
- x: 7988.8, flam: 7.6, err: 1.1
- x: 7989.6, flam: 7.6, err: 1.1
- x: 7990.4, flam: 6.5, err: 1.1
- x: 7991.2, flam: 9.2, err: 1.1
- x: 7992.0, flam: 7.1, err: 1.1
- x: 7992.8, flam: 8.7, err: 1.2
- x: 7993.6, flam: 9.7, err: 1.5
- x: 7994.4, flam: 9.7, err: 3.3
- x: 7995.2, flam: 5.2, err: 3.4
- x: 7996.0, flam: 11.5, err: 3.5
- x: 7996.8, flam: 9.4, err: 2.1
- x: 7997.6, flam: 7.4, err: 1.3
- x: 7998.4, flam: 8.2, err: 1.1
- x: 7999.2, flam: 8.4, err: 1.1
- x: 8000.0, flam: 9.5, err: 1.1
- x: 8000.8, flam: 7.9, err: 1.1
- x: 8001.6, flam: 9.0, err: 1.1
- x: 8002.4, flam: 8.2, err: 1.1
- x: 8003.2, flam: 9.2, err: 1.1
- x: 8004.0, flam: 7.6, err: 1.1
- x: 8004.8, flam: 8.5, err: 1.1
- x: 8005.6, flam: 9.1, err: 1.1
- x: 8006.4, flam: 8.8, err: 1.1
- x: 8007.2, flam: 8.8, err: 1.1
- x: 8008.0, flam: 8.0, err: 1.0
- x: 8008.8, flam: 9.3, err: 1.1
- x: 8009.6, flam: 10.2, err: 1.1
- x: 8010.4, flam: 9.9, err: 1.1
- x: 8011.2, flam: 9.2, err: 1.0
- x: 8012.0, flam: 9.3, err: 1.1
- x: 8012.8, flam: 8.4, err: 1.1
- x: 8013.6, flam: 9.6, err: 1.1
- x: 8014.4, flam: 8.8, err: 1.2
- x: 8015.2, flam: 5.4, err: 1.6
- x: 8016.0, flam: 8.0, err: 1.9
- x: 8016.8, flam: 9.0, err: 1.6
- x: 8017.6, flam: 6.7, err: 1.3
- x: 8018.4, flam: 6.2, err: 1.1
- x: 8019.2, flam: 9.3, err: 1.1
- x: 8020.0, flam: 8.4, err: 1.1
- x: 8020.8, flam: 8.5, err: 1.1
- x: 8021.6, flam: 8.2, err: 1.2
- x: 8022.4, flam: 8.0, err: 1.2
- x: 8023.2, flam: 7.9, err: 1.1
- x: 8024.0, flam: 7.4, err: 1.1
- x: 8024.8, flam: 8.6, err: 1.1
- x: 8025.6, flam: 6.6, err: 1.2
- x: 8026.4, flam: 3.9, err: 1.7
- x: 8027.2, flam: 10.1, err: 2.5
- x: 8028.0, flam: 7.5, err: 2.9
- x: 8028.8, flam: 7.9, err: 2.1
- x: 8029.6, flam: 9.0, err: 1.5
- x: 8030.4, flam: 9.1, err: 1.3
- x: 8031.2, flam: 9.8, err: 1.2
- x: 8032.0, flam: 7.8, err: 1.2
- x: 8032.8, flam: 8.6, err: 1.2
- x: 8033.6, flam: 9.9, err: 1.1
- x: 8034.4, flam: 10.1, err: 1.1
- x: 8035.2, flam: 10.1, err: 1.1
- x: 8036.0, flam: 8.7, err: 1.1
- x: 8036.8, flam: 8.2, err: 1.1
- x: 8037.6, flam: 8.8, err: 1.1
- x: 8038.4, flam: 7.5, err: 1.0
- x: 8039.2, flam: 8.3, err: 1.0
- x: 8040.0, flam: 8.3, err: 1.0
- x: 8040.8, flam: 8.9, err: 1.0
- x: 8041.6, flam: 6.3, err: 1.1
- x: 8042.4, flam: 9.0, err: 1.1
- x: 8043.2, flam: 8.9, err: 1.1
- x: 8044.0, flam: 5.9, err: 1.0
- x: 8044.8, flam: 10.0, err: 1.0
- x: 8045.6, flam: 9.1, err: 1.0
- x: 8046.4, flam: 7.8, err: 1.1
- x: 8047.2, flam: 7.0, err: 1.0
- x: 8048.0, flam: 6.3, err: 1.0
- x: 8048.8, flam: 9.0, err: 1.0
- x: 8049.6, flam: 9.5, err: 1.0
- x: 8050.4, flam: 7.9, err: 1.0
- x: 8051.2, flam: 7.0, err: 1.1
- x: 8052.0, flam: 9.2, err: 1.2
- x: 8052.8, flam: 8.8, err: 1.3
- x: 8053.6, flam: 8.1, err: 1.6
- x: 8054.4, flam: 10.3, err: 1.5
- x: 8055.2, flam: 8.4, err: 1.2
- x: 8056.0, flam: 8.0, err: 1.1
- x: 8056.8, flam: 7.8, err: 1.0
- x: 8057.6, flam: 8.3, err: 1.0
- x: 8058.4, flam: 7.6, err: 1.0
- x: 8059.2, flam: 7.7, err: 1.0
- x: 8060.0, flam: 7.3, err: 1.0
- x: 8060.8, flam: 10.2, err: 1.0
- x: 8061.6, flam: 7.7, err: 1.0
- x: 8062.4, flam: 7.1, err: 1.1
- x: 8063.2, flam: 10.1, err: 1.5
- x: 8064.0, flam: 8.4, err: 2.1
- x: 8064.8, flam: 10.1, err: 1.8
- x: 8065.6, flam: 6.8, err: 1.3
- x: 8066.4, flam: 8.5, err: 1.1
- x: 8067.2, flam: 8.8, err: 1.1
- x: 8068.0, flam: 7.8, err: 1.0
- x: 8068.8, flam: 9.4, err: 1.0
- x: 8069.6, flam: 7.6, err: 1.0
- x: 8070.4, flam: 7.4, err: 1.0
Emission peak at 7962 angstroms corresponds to [S II] 6716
